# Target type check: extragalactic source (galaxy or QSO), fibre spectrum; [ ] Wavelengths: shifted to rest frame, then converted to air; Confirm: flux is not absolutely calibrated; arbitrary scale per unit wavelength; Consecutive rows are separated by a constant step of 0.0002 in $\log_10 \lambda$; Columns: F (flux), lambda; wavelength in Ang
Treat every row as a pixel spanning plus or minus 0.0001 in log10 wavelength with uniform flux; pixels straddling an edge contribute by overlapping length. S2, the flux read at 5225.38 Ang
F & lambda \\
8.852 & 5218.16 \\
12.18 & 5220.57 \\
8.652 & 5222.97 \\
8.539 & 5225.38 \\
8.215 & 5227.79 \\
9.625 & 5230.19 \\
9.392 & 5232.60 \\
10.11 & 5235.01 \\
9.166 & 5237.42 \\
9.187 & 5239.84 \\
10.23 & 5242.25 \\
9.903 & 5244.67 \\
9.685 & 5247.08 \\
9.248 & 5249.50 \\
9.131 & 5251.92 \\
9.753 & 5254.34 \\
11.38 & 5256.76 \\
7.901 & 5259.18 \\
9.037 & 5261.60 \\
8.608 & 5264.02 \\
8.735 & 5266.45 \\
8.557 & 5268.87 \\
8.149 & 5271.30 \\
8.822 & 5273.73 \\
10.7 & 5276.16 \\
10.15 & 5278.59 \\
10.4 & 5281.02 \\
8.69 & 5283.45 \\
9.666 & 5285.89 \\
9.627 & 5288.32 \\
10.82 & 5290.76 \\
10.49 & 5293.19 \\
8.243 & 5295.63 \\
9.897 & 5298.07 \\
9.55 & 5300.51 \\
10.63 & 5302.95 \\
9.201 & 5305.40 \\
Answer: 8.539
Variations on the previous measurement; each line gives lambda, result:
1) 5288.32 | 9.627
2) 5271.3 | 8.149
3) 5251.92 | 9.131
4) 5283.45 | 8.69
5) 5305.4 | 9.201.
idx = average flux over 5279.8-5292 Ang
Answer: 9.85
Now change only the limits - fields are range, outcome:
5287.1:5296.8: 9.81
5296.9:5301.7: 9.72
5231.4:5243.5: 9.61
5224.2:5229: 8.39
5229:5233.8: 9.51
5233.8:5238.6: 9.64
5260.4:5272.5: 8.62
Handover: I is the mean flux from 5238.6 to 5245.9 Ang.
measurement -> 9.77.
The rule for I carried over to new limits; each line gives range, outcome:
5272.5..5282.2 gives 10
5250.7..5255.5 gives 9.43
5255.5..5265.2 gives 9.24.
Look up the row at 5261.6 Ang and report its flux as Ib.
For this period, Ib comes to 9.037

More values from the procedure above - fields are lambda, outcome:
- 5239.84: 9.187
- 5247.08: 9.685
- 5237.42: 9.166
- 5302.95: 10.63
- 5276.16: 10.7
